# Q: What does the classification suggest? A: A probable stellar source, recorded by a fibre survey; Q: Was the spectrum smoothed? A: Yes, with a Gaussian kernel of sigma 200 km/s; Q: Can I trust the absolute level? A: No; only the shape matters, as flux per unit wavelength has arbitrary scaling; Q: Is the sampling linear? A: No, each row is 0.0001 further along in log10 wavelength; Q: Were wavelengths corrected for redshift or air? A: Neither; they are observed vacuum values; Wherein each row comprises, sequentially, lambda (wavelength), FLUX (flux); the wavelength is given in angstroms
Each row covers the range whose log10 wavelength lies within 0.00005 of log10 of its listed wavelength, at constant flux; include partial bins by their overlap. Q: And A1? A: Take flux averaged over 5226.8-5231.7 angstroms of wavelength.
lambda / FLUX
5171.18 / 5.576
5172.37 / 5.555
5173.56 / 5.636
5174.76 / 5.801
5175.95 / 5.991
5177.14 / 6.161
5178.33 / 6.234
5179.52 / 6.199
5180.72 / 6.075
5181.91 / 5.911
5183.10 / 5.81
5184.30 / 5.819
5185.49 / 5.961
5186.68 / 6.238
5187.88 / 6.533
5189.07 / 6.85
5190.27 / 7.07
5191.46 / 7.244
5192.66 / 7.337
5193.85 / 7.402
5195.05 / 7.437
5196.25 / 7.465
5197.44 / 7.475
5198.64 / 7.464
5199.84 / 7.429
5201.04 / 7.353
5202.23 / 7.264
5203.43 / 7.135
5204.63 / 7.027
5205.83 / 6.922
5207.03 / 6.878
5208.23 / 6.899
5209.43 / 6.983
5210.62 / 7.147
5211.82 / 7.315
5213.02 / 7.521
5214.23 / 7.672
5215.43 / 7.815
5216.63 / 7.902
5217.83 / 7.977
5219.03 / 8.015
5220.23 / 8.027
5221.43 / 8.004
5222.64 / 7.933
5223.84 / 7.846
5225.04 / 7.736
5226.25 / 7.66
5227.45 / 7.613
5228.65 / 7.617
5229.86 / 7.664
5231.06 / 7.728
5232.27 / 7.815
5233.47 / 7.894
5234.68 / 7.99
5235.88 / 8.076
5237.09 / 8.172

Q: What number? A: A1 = 7.66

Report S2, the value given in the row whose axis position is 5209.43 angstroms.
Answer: 6.983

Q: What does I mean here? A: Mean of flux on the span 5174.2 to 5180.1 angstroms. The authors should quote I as 6.09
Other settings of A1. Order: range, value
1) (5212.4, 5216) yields 7.65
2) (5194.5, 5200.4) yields 7.45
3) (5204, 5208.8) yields 6.93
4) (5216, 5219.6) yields 7.97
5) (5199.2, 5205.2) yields 7.24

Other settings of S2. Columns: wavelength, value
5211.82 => 7.315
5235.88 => 8.076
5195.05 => 7.437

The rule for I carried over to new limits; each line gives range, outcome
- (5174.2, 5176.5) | 5.9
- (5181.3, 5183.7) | 5.87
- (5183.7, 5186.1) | 5.9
